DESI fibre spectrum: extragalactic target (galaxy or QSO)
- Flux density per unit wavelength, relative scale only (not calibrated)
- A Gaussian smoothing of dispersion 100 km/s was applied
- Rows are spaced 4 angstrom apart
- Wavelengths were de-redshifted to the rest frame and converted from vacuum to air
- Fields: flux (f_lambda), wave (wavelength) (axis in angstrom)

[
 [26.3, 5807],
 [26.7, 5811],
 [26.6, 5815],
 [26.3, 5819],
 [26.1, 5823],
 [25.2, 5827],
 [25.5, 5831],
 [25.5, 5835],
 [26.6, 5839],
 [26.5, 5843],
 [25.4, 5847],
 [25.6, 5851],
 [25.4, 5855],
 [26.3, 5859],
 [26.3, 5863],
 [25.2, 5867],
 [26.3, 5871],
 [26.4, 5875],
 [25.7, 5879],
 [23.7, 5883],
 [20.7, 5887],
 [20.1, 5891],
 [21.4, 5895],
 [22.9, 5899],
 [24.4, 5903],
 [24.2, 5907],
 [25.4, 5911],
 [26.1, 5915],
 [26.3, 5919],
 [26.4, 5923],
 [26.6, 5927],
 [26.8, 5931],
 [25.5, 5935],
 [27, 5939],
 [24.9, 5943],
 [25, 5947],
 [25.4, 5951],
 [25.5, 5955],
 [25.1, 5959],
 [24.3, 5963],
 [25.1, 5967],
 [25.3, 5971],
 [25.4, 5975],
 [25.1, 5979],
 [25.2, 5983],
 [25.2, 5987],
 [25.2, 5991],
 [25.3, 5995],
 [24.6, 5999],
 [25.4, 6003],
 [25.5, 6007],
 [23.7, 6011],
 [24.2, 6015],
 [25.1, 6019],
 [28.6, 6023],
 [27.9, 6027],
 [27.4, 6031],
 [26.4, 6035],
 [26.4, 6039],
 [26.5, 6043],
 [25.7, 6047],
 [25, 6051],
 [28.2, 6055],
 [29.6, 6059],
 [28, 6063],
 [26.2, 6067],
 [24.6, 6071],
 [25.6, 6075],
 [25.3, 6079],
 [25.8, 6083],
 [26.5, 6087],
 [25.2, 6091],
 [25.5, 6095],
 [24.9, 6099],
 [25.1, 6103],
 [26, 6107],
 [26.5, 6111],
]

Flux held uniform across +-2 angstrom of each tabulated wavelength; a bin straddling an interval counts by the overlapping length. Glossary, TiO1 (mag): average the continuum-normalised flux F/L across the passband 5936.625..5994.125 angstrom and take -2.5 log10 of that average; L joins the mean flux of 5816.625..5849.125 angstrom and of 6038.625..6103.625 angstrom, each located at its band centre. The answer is 0.03 mag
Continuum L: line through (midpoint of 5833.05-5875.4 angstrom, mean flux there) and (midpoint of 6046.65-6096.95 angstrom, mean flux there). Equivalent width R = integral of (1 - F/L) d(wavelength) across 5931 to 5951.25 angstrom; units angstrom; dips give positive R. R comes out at 0.29 angstrom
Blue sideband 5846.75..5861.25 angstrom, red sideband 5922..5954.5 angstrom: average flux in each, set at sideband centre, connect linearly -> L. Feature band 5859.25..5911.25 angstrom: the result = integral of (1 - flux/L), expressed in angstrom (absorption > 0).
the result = 3.4 angstrom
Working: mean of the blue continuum 25.7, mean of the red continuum 25.9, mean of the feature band 24.1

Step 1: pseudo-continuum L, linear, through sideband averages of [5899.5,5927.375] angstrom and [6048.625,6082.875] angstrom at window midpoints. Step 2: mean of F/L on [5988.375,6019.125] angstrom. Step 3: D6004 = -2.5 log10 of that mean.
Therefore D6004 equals 0.05 mag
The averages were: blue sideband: 25.4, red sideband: 26.5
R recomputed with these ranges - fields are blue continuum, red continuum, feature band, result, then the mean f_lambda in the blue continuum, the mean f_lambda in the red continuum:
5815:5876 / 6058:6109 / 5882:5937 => 3.4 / 25.9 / 26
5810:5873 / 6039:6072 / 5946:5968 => 1.1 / 26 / 26.8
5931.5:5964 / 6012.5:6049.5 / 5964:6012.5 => 1.5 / 25.4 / 26.4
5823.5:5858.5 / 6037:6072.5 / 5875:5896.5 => 2.7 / 25.8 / 26.7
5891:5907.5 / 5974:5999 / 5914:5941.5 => -3.3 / 22.8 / 25.2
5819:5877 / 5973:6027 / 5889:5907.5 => 2.3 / 25.9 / 25.4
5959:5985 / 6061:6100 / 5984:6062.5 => -2.2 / 25.1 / 25.8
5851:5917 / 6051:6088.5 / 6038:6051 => 0.1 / 24.4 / 26.6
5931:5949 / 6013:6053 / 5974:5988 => 0.4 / 25.7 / 26.3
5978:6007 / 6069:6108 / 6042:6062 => -1.4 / 25.2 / 25.4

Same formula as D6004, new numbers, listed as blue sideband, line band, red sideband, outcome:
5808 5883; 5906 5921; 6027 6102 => 0.02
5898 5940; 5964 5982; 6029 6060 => 0.04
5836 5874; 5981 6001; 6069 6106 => 0.02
